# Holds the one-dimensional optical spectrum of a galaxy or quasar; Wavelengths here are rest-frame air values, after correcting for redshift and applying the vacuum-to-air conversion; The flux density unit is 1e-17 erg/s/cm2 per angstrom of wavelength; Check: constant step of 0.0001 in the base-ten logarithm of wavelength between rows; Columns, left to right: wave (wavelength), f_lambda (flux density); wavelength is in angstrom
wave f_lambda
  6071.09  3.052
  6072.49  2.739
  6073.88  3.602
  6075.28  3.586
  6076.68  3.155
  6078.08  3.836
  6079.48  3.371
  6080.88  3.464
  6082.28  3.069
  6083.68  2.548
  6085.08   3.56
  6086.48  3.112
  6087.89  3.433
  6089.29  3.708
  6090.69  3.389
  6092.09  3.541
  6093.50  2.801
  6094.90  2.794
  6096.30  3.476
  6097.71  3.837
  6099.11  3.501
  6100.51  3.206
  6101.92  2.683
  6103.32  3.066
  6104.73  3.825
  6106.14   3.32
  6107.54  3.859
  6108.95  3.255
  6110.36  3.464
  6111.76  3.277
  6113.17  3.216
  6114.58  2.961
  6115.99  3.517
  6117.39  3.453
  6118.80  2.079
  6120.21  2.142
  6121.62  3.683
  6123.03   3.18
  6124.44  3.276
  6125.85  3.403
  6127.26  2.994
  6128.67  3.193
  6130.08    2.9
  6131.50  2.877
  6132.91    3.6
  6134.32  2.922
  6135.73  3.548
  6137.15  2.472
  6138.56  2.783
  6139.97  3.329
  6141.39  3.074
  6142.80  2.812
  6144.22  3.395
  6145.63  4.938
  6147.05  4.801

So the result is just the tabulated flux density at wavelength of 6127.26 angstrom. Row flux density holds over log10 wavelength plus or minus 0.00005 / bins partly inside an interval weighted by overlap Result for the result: 2.994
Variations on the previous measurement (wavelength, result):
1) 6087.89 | 3.433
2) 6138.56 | 2.783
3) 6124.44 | 3.276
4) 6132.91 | 3.6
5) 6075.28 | 3.586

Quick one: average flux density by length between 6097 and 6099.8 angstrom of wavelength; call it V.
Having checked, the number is 3.67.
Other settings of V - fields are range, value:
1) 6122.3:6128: 3.22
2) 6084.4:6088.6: 3.36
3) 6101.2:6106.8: 3.22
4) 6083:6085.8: 3.06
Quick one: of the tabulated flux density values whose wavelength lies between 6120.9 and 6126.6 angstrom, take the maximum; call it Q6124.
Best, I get 3.683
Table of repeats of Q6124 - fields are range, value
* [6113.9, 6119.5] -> 3.517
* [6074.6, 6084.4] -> 3.836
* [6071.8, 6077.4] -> 3.602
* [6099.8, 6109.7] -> 3.859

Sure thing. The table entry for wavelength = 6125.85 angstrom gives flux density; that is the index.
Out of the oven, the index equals 3.403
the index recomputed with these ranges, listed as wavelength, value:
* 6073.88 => 3.602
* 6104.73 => 3.825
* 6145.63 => 4.938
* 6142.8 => 2.812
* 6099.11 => 3.501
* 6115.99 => 3.517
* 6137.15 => 2.472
